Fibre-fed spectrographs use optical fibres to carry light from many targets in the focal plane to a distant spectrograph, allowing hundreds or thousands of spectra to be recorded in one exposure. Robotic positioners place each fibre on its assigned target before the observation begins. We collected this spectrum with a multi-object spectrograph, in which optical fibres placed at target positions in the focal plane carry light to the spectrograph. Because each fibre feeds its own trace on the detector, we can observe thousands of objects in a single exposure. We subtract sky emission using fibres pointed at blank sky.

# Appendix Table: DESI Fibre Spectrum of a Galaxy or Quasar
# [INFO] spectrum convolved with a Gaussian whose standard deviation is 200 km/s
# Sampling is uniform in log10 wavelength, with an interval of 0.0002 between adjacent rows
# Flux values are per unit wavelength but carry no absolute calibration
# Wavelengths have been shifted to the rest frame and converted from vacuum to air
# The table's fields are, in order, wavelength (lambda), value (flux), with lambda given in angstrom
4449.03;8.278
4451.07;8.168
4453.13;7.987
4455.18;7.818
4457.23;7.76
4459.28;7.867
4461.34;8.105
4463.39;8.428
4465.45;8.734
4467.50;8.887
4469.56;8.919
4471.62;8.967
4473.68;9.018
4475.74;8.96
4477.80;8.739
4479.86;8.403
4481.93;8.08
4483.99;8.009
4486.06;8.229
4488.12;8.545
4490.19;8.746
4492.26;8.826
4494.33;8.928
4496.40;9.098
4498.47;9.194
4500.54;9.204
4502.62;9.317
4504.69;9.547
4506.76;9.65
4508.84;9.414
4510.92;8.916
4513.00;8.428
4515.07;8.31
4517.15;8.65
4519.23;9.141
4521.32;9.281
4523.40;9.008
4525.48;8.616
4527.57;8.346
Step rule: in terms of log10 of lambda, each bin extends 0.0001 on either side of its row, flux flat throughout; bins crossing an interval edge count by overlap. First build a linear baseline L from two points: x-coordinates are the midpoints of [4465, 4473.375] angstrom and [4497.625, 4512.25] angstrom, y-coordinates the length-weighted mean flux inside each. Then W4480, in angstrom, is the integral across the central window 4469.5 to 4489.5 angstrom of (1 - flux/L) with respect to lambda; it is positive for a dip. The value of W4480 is 1.0 angstrom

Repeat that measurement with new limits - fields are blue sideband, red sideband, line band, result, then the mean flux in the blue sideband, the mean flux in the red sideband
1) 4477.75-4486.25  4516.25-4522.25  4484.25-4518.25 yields -1.09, 8.24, 9.02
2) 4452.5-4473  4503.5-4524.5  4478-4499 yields 0.26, 8.37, 9.04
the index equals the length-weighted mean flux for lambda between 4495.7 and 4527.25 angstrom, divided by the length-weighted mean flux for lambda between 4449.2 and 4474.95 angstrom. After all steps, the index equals 1.08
